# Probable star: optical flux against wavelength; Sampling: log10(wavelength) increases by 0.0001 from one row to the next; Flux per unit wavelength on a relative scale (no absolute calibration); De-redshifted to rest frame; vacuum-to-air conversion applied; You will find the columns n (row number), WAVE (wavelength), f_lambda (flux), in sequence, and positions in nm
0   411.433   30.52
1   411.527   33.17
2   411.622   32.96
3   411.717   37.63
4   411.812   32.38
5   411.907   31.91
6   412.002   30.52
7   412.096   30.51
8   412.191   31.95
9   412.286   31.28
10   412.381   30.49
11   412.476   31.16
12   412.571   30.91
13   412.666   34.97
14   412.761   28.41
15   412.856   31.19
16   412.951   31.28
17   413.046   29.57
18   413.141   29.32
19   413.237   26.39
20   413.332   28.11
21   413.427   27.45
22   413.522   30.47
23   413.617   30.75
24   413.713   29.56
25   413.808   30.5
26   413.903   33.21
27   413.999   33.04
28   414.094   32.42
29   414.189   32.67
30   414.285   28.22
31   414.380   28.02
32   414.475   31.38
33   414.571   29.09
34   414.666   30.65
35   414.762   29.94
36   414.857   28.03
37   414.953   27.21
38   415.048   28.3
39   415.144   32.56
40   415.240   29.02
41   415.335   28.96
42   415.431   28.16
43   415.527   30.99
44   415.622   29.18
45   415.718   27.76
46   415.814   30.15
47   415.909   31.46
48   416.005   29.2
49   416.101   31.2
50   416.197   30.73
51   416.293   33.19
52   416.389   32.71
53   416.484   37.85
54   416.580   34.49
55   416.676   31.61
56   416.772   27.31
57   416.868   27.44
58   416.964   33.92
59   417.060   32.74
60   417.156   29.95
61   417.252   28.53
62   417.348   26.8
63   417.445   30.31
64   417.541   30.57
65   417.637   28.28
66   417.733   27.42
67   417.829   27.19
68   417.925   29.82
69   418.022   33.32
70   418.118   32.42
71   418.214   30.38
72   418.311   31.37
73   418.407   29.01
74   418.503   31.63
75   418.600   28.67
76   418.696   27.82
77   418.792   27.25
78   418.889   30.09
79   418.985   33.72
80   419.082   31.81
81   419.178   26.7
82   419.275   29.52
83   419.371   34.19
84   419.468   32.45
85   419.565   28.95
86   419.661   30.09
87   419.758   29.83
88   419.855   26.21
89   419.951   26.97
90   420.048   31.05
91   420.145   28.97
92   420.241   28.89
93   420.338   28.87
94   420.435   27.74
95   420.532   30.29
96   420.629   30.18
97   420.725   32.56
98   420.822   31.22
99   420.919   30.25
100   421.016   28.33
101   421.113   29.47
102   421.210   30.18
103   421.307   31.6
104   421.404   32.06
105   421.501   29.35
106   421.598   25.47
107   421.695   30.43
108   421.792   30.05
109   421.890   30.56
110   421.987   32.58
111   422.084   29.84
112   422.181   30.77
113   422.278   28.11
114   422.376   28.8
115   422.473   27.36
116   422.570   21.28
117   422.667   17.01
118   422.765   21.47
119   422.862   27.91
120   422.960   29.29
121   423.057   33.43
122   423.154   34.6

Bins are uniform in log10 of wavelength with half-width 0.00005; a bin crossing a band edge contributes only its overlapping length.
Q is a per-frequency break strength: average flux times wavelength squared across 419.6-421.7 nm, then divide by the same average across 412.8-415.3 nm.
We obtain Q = 1.02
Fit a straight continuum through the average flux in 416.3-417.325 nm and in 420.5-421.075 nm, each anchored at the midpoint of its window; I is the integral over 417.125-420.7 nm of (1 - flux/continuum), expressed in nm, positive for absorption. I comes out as 0.15 nm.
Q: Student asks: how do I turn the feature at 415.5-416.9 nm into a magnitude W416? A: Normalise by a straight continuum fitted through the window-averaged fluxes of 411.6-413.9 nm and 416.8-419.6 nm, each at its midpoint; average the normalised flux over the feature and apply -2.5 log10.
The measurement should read -0.03 mag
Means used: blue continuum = 30.8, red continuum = 30.1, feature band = 31.1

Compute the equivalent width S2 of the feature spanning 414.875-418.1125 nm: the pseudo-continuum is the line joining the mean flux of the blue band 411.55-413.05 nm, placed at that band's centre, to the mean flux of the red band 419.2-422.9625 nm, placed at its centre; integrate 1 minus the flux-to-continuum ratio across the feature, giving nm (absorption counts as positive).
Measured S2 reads 0.017 nm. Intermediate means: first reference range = 31.8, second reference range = 28.9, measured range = 30.3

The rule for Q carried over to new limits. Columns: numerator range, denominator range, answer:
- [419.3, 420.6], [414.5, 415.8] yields 1.03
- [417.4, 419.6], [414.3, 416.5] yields 1.02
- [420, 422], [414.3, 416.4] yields 1.03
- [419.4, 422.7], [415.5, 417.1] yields 0.95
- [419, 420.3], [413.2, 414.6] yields 1.02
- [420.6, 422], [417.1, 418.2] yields 1.04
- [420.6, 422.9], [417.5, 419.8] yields 0.96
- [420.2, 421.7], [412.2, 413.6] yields 1.03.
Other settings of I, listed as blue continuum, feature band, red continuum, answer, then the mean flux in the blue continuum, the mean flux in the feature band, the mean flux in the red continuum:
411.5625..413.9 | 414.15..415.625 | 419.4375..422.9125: 0.04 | 30.9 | 29.5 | 28.8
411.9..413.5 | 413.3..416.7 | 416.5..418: -0.04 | 30.3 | 30.5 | 30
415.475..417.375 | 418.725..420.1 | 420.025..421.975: 0.02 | 30.9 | 29.9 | 29.9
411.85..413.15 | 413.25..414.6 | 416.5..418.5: 0.02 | 31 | 30.3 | 30.3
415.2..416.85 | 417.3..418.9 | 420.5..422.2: 0.05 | 30.8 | 29.5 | 30.3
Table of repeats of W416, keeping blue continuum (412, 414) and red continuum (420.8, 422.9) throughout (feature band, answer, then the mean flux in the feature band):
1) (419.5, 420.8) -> -0.024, 29.4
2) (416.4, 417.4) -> -0.057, 31.1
